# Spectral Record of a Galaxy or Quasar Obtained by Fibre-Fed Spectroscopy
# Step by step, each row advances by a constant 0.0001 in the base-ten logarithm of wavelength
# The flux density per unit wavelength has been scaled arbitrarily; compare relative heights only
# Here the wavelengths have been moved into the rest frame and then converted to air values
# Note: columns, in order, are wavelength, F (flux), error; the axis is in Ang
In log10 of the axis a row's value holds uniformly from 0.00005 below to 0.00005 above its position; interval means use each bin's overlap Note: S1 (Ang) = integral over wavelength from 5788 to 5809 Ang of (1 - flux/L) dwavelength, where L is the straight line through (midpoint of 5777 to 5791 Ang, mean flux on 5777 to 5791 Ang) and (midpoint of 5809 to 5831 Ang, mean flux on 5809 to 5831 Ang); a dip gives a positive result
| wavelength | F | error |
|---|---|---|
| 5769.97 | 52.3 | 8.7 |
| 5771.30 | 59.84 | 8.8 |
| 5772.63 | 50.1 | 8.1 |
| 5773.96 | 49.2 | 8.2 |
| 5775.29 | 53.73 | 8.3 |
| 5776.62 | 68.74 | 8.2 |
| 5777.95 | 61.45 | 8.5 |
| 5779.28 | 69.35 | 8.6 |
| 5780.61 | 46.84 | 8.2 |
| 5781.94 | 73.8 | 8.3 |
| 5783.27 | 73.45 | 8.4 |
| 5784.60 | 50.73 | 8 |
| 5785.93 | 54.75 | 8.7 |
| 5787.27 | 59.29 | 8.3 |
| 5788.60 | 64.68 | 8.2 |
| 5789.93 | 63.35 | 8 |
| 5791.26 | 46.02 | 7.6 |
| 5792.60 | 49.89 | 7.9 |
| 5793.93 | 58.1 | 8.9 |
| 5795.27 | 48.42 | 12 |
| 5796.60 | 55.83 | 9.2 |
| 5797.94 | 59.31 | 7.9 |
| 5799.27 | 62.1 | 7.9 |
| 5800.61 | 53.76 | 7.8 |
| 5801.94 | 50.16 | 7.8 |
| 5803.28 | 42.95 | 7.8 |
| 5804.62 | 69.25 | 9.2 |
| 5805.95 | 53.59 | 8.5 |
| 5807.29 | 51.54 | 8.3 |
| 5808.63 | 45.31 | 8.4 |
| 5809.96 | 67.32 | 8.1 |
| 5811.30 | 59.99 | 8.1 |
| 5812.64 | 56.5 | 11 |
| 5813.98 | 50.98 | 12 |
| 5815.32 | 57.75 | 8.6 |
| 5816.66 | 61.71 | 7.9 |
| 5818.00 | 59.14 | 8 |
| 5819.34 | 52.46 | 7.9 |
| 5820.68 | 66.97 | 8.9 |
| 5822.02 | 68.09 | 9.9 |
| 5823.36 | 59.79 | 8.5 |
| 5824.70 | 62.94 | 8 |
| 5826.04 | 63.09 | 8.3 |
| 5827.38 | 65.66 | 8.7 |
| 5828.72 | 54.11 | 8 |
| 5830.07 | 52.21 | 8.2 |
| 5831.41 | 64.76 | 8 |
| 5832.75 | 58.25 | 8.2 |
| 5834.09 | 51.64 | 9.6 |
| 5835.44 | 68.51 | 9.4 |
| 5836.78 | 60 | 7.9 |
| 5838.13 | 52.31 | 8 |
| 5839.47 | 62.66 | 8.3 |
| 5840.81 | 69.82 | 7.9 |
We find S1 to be 2.1 Ang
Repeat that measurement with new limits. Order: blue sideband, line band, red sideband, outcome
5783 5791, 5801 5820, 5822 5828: 2.0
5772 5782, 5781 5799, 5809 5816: 0.0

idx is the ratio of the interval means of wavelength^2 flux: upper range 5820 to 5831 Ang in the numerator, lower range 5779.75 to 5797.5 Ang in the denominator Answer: 1.09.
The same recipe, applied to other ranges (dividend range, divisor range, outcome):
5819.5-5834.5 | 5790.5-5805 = 1.14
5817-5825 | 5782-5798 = 1.08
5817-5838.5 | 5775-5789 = 0.99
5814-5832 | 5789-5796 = 1.14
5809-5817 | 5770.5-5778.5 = 1.04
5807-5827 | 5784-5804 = 1.09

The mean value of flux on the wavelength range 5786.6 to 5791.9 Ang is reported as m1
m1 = 58.5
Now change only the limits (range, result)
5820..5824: 65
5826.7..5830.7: 57.3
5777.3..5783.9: 65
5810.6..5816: 56.3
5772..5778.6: 56.7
